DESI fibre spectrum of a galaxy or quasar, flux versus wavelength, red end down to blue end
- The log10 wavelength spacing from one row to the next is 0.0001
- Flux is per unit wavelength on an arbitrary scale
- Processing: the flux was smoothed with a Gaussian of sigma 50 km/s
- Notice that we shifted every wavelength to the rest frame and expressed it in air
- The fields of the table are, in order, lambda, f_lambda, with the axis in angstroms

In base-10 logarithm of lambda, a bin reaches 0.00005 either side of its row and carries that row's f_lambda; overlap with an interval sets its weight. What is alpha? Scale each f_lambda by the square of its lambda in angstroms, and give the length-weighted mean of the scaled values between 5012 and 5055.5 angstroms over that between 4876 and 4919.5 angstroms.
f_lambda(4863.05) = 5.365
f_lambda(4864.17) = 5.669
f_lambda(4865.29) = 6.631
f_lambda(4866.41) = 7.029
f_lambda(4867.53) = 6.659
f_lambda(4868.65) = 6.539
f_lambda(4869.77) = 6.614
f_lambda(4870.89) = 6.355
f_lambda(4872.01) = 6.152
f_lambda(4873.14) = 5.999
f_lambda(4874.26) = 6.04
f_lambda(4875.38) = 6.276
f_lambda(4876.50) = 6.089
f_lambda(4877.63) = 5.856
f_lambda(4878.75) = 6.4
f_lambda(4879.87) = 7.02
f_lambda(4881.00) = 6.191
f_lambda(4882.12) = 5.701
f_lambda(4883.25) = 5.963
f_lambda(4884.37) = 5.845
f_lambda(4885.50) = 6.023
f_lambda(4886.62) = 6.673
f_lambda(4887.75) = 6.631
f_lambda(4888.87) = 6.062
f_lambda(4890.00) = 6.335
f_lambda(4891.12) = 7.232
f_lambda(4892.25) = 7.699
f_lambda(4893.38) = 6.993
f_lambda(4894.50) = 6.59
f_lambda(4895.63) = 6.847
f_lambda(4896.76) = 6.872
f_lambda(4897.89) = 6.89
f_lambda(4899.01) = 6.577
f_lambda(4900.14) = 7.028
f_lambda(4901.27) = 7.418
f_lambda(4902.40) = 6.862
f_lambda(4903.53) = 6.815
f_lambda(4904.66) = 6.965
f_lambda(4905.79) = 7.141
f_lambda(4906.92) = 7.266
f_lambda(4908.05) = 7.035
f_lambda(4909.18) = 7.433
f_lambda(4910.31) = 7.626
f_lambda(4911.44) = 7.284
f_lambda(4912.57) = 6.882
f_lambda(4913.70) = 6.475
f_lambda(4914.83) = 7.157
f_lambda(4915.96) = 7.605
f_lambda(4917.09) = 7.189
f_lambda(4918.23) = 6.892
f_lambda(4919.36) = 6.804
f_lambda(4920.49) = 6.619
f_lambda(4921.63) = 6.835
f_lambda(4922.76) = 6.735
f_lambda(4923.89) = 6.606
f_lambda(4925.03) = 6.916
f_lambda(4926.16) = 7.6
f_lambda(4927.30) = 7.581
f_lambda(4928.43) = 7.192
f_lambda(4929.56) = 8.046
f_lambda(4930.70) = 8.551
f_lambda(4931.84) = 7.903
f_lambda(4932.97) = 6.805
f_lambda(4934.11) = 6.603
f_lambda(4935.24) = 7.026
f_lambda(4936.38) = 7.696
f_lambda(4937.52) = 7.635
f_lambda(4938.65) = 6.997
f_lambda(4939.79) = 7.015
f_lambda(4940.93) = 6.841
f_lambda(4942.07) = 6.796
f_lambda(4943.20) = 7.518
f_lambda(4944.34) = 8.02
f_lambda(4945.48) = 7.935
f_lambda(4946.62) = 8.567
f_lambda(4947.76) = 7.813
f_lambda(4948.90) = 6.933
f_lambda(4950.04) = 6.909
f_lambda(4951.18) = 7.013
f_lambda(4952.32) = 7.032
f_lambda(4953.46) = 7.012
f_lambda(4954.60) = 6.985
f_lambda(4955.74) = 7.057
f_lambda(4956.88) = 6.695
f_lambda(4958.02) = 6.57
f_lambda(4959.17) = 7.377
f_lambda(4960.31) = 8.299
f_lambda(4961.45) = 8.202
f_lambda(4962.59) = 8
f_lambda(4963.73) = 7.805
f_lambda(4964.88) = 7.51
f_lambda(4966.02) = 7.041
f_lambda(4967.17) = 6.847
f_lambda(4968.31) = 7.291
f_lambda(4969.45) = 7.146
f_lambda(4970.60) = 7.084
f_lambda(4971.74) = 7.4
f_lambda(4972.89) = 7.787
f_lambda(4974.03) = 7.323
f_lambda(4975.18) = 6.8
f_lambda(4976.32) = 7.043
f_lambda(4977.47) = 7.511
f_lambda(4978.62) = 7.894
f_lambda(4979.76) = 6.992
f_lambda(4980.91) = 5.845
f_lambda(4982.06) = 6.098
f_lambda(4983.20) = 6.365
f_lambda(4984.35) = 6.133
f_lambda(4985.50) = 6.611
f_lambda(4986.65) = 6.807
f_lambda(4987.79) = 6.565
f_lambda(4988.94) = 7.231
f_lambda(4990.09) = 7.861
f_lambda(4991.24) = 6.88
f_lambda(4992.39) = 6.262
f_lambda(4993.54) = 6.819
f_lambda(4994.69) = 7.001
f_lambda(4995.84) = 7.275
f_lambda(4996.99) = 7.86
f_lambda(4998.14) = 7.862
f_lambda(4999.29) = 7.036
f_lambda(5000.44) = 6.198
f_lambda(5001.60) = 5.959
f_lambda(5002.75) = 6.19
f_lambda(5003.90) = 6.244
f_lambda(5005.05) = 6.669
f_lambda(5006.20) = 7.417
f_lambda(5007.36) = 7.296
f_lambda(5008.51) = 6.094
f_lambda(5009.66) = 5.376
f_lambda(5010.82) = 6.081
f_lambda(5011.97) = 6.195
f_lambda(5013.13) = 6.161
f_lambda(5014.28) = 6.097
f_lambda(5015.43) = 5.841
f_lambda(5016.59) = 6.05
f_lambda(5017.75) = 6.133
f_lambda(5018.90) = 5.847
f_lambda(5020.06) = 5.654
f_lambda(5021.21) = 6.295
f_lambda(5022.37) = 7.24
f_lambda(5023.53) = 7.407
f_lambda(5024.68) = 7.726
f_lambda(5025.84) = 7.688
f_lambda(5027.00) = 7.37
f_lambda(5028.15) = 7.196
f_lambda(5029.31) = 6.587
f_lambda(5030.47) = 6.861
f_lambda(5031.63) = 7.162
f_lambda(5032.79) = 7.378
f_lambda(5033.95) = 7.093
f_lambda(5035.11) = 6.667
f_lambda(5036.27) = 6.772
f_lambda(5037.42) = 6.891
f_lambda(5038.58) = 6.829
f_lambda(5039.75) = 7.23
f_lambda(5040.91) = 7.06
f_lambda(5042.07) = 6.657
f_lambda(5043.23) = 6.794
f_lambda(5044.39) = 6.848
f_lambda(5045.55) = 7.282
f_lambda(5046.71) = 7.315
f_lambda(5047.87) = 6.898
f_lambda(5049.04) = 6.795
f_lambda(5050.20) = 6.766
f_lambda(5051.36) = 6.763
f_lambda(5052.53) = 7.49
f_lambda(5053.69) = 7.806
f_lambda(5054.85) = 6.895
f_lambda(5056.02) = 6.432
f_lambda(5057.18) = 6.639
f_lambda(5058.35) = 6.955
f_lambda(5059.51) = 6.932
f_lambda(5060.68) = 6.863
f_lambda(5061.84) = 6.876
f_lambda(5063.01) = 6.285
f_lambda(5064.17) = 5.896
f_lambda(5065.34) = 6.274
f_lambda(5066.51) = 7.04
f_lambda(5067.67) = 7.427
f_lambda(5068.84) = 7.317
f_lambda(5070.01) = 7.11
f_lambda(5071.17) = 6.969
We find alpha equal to 1.07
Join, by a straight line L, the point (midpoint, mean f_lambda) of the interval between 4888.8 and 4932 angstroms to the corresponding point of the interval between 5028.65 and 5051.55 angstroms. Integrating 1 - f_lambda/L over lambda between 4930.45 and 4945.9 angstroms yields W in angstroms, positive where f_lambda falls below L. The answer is -0.6 angstroms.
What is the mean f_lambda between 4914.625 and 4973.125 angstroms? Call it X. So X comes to 7.3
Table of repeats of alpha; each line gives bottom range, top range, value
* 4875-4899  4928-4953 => 1.17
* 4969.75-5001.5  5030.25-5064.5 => 1.02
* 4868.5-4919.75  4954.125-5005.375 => 1.09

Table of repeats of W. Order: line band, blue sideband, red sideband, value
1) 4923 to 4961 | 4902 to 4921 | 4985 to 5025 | -2.16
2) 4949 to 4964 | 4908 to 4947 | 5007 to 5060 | -0.32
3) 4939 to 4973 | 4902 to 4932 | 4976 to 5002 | -1.59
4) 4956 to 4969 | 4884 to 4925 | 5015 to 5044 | -1.04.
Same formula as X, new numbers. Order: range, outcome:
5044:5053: 7.02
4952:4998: 7.12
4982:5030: 6.67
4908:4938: 7.21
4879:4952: 7.04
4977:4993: 6.79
